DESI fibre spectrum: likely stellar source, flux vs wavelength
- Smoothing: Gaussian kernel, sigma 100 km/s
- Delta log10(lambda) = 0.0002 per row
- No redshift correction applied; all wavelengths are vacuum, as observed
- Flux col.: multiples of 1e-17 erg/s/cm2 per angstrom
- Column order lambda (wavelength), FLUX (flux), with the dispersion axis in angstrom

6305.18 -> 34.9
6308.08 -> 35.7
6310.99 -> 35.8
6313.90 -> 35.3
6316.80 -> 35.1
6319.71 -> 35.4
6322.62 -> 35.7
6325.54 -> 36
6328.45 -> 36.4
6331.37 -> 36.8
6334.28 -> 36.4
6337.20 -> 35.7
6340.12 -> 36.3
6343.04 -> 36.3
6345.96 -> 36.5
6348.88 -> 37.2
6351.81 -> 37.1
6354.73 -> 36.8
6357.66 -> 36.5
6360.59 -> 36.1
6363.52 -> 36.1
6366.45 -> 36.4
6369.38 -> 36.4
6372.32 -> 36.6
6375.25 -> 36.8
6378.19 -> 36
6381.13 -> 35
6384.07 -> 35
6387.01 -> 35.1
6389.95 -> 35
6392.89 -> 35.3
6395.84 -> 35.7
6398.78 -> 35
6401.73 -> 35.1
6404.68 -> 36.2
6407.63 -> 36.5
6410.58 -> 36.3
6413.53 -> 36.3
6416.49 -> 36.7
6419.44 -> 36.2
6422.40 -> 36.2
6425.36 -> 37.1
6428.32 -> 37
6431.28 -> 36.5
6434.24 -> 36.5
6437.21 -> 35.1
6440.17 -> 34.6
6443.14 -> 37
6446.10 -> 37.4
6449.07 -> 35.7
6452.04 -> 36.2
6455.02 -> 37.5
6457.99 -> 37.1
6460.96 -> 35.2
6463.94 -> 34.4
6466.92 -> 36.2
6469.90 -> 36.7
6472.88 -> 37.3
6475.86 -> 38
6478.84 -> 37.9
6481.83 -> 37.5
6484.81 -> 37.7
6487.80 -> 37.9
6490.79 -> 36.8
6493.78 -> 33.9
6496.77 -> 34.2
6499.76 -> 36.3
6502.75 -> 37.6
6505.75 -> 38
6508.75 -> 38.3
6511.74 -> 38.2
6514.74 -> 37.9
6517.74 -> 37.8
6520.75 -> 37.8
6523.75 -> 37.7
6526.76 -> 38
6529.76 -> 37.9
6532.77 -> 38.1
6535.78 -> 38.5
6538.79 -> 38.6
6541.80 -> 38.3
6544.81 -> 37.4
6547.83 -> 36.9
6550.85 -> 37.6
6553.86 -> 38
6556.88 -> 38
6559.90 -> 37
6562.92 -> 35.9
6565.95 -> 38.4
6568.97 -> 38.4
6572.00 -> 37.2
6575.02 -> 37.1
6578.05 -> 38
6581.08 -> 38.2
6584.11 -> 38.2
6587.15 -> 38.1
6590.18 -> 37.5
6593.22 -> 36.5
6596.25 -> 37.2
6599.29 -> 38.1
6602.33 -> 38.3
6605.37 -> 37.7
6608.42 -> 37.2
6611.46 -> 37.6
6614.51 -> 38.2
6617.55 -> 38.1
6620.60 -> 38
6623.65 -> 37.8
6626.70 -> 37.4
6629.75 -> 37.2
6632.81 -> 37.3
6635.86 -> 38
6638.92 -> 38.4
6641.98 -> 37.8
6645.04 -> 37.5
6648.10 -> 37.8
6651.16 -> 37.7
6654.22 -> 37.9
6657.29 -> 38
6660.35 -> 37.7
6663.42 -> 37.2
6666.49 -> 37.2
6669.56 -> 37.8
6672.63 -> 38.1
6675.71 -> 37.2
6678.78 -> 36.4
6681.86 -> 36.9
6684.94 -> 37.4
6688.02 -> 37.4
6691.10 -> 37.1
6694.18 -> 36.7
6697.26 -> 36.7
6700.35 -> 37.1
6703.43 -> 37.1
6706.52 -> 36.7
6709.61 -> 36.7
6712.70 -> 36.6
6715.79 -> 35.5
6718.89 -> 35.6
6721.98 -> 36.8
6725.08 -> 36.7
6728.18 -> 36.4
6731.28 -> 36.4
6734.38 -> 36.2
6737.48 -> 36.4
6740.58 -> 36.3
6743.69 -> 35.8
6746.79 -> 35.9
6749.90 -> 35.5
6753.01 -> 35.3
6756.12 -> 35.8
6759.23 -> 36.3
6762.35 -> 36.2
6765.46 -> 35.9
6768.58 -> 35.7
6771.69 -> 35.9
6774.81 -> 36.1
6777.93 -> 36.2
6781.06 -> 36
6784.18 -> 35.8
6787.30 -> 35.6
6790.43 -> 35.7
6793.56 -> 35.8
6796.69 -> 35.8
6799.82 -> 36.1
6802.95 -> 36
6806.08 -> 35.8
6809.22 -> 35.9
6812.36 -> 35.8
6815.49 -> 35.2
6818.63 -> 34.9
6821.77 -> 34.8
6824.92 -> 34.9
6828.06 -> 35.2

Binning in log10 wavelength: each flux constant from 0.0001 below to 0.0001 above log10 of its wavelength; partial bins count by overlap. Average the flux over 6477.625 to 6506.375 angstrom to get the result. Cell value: 36.7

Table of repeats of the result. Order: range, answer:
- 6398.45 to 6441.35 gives 36.1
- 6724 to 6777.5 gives 36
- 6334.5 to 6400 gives 36.1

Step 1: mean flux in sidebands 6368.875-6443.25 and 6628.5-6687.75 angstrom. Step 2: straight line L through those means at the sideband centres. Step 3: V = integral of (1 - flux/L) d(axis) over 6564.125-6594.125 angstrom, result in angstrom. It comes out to -0.6 angstrom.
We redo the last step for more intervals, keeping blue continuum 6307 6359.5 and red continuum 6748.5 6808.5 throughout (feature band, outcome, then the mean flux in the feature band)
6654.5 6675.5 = -1.00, 37.6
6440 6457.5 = -0.23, 36.6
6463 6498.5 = -0.50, 36.6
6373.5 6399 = 0.47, 35.5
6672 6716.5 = -1.22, 36.9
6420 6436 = -0.22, 36.6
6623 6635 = -0.49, 37.4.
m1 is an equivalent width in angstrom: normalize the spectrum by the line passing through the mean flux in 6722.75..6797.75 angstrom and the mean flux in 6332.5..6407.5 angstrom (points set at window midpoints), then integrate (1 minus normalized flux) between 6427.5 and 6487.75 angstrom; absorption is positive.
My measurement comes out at -1.0 angstrom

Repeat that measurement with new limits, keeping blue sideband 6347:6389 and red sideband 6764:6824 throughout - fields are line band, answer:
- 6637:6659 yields -1.2 angstrom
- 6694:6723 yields -0.6 angstrom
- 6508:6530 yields -1.2 angstrom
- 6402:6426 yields -0.1 angstrom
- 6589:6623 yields -1.6 angstrom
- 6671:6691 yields -0.8 angstrom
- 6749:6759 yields 0.0 angstrom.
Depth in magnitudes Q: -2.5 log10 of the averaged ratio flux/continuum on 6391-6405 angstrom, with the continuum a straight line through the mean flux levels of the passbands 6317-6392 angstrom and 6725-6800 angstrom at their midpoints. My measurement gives 0.02 mag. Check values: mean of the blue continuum 36.1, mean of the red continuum 36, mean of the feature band 35.4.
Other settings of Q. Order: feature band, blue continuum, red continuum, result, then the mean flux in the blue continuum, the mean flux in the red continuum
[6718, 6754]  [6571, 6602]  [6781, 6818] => 0.01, 37.6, 35.8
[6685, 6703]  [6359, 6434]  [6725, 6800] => -0.03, 36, 36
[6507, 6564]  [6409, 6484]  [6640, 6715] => -0.03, 36.5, 37.3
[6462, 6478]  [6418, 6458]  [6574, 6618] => 0.00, 36.4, 37.7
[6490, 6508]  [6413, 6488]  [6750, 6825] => 0.01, 36.6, 35.7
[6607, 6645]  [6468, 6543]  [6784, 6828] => -0.03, 37.5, 35.6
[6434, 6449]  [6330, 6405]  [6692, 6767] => 0.00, 36.1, 36.3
